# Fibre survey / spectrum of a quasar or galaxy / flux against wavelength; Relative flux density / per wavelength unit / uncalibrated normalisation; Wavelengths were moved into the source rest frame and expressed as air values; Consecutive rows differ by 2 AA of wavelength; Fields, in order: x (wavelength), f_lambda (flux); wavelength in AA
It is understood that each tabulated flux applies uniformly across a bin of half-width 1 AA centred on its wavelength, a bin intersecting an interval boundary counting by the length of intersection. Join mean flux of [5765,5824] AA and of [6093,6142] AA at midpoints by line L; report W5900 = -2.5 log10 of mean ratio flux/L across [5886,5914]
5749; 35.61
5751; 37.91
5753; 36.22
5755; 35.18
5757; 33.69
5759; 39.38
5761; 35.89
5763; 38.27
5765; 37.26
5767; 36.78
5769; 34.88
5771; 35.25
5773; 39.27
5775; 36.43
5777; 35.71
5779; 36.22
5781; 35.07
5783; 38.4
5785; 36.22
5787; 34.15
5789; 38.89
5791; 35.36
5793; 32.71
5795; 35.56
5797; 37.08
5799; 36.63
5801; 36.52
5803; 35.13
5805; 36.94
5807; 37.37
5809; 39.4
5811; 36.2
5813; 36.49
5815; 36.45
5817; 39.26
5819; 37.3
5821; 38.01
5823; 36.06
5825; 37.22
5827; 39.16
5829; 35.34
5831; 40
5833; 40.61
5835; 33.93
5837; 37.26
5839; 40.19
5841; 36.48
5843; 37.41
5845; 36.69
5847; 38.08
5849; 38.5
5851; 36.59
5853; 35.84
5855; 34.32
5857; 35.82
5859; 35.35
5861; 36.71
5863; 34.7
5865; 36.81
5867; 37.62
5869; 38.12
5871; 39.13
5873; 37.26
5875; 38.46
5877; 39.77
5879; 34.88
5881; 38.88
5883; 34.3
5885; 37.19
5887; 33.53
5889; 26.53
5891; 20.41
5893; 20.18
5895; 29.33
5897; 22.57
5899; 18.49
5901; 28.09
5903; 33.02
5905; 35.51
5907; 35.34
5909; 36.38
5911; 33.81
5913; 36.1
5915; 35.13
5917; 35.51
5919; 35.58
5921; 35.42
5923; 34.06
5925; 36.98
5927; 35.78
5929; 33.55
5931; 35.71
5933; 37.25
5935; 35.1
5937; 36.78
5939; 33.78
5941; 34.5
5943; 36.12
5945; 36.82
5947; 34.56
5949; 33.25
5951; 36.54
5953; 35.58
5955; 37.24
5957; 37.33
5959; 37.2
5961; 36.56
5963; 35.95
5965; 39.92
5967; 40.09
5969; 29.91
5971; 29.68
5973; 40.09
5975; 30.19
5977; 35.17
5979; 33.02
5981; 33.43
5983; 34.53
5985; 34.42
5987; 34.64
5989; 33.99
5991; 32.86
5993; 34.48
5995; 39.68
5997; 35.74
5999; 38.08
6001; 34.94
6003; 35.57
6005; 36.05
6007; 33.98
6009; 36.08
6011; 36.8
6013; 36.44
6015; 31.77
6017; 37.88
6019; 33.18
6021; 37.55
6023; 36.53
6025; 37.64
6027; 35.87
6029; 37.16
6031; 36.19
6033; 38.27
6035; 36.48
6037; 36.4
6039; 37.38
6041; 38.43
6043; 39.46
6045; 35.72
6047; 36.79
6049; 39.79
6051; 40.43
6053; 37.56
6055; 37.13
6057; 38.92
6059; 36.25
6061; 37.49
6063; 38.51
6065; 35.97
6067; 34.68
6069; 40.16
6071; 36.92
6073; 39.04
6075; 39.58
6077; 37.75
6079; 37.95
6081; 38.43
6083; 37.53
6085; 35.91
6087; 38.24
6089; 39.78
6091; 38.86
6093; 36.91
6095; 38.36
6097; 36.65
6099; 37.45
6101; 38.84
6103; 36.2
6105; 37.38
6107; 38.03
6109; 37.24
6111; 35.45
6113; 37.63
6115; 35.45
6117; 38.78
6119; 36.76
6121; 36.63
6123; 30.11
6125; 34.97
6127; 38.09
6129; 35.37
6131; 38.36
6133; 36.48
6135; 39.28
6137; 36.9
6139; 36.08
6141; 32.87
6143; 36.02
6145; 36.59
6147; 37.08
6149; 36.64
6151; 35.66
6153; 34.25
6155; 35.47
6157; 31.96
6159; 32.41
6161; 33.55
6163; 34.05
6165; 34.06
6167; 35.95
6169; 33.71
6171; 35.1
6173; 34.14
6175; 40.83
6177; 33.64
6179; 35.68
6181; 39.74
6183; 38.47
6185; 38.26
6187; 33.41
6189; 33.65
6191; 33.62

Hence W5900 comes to 0.24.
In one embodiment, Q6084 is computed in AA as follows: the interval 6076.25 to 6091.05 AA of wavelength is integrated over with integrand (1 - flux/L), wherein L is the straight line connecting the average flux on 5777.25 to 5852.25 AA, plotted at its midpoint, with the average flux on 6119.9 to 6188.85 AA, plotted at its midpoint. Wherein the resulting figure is -0.87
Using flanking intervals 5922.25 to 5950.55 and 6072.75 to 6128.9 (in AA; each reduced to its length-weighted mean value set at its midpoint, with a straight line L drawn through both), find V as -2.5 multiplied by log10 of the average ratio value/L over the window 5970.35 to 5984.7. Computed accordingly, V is 0.06 mag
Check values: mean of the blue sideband 35.3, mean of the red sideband 37.2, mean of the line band 33.9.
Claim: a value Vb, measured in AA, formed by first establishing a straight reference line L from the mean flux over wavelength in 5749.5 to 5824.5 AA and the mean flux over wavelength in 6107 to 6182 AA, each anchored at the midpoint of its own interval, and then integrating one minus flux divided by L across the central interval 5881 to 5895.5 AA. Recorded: 2.8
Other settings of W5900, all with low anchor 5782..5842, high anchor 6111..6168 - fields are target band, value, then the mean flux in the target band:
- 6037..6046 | -0.05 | 37.6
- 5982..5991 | 0.06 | 34.2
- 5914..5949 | 0.03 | 35.4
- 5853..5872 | 0.01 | 36.5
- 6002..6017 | 0.02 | 35.4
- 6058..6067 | -0.03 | 36.8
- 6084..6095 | -0.06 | 38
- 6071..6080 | -0.07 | 38.4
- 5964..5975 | 0.03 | 35.4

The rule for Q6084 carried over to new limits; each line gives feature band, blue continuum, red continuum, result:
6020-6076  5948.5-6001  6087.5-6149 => -2.3 AA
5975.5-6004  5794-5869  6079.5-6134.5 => 1.6 AA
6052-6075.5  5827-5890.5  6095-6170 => -1.0 AA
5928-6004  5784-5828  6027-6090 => 4.0 AA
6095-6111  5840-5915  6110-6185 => -0.8 AA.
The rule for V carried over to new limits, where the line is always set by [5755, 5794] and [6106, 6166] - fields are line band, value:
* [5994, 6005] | -0.02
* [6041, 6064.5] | -0.06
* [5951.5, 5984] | 0.02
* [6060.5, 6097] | -0.06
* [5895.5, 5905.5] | 0.31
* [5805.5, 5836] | -0.04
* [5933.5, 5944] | 0.02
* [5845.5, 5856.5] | -0.01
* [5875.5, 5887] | -0.02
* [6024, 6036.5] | -0.03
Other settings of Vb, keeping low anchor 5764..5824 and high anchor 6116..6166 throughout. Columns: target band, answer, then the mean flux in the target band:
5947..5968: -0.4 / 36.9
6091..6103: -0.7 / 37.6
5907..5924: 0.4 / 35.3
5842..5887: -0.6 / 36.9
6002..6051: -1.0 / 36.6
